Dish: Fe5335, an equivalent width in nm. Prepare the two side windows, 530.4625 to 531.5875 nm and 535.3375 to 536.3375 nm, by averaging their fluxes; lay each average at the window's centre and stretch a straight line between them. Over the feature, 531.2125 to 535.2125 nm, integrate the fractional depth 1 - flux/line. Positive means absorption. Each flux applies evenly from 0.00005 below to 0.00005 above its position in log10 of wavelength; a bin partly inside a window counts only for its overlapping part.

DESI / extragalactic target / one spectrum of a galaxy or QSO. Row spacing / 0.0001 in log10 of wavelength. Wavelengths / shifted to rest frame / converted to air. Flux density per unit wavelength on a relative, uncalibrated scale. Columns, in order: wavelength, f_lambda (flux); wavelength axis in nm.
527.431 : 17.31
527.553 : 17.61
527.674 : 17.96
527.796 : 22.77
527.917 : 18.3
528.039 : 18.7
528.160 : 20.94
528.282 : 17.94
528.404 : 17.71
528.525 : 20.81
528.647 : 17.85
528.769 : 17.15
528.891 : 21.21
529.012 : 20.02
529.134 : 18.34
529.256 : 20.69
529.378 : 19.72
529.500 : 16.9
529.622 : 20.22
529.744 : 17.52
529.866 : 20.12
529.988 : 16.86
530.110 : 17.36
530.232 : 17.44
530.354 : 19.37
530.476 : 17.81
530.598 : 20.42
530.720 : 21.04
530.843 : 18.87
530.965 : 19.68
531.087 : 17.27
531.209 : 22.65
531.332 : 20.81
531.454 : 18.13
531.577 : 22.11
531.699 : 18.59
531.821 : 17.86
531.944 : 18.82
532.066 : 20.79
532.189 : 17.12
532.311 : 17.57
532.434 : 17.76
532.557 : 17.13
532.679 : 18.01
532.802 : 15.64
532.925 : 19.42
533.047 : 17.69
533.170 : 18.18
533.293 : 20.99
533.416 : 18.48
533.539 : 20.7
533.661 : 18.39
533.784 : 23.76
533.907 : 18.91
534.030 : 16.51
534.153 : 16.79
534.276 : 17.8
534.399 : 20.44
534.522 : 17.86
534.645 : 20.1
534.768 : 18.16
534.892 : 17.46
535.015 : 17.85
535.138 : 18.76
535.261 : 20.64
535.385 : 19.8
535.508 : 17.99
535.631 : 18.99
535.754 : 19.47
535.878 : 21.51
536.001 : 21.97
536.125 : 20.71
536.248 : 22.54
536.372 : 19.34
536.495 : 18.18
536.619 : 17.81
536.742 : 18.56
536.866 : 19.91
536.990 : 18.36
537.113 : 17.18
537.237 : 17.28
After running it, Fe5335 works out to 0.261 nm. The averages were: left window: 19.9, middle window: 18.8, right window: 20.4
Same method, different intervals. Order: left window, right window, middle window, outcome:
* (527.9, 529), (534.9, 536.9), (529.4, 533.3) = 0.10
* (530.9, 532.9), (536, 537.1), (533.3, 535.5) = 0.02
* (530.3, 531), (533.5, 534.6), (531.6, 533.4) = 0.08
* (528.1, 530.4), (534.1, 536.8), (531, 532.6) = 0.00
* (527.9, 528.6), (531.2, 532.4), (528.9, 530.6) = 0.03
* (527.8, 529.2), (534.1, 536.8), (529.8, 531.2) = 0.02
